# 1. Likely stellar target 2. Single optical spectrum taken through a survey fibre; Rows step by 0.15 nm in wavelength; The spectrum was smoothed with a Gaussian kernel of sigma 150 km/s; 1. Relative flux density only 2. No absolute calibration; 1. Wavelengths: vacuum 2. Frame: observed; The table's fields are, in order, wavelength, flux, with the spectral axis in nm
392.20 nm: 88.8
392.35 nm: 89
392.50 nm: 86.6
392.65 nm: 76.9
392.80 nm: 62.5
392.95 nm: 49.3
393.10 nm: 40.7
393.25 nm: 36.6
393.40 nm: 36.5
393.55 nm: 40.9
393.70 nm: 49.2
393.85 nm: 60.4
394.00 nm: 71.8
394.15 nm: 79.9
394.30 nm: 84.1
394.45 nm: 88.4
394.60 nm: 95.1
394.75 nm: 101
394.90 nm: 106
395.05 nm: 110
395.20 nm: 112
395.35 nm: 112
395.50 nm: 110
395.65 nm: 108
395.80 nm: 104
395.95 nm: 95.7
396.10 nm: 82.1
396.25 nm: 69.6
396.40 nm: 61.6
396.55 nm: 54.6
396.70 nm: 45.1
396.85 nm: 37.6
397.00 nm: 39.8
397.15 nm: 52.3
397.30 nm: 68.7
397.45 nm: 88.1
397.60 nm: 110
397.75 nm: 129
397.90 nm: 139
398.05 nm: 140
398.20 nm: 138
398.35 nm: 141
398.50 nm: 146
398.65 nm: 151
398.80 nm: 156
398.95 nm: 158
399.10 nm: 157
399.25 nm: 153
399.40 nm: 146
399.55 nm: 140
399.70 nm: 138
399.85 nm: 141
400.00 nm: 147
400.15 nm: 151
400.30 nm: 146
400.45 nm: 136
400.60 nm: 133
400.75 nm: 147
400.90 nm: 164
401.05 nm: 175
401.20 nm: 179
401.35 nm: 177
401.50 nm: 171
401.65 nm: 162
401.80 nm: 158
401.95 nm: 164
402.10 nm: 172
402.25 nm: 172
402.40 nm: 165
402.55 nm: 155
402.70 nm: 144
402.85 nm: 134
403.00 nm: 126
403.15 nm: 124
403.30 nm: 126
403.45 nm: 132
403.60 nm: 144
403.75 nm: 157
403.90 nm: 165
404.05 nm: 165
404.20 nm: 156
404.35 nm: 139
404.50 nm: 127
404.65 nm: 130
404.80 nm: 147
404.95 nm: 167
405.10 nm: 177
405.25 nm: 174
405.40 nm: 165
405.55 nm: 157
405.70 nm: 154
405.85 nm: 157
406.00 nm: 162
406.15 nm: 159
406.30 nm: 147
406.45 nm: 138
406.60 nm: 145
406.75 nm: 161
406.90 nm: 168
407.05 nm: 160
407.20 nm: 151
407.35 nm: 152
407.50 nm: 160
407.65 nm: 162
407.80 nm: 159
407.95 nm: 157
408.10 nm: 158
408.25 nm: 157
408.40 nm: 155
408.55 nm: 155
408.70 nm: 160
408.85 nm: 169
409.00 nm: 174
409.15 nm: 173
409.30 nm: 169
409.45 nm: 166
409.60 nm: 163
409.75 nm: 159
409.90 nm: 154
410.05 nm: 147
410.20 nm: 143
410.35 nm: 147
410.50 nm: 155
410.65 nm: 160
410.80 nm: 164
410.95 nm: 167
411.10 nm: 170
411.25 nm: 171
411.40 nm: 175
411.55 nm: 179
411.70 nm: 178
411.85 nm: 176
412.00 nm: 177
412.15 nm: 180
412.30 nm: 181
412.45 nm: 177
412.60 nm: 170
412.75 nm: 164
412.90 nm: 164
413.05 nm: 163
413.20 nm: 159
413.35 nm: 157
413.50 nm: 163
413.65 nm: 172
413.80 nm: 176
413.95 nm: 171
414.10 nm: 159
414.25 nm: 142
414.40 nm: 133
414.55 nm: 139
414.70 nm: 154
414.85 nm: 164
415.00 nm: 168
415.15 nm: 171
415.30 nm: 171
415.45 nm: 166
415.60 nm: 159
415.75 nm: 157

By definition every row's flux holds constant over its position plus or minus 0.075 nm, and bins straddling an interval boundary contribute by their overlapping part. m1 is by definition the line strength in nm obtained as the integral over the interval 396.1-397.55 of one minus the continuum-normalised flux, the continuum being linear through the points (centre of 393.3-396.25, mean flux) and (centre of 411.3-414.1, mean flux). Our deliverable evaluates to 0.545 nm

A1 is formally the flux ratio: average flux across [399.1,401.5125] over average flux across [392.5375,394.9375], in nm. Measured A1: 2.3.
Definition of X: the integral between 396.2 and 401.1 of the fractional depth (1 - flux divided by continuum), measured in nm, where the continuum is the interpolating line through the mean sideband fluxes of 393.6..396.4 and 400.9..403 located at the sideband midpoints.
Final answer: 0.35 nm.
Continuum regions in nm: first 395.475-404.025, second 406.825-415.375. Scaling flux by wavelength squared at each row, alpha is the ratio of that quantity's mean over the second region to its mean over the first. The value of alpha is 1.32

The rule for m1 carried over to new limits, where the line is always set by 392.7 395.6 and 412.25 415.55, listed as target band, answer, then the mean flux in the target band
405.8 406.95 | -0.217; 154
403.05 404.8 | -0.339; 142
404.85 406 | -0.350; 164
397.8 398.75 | -0.483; 142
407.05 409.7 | -0.431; 161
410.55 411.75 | -0.153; 170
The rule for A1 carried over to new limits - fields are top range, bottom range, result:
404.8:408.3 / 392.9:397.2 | 2.14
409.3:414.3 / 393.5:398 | 1.97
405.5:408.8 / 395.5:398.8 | 1.61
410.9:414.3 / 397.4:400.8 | 1.20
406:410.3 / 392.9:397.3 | 2.14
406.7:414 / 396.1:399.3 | 1.56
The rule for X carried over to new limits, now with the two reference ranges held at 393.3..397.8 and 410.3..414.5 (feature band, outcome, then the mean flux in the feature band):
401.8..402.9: -0.43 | 159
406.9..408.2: -0.16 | 158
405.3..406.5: -0.21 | 156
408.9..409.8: -0.10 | 168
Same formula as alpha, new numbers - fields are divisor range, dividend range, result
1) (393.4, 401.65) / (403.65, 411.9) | 1.47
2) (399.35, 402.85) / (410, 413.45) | 1.13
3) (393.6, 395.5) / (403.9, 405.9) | 1.83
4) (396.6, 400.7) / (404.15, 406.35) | 1.30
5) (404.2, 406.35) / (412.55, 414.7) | 1.07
